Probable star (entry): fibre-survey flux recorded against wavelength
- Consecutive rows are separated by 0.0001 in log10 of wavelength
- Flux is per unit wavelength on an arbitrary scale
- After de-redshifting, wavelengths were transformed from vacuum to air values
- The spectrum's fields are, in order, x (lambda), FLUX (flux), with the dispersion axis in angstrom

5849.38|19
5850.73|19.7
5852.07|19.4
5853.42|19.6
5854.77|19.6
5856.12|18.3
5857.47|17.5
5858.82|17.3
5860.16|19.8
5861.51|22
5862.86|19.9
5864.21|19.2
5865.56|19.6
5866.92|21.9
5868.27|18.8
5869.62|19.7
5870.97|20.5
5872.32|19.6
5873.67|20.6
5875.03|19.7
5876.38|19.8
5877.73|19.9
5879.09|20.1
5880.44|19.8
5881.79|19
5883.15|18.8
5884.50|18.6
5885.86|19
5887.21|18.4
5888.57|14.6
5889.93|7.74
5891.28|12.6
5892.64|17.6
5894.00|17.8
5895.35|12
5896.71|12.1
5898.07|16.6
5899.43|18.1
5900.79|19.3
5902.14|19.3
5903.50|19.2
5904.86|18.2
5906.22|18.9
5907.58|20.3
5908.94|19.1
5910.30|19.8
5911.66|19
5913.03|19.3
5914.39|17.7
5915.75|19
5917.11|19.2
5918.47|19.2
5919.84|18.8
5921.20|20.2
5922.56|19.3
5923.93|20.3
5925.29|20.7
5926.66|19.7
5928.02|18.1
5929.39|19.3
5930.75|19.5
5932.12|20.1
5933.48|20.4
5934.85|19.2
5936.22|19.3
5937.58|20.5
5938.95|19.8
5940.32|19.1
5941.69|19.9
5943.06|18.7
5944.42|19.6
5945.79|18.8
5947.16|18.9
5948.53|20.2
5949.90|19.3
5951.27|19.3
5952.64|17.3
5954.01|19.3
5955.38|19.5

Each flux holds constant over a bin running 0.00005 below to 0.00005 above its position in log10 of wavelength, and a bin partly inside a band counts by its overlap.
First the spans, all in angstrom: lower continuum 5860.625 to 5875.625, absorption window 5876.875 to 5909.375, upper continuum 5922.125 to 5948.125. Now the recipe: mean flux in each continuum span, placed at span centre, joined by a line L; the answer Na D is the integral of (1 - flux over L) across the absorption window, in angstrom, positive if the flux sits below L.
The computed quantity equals 4.13 angstrom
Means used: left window 20.1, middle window 17.4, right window 19.5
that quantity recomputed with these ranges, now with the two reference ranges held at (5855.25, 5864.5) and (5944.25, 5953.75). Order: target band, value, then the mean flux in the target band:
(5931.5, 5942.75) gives -0.41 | 19.7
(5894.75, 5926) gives 0.93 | 18.5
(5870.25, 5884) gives -0.45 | 19.8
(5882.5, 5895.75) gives 2.31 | 15.8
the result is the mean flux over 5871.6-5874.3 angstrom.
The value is 20.1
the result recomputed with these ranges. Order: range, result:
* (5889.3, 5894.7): 14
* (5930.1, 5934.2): 20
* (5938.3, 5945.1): 19.4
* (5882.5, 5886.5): 18.8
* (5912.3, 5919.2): 18.9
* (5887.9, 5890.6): 11.2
